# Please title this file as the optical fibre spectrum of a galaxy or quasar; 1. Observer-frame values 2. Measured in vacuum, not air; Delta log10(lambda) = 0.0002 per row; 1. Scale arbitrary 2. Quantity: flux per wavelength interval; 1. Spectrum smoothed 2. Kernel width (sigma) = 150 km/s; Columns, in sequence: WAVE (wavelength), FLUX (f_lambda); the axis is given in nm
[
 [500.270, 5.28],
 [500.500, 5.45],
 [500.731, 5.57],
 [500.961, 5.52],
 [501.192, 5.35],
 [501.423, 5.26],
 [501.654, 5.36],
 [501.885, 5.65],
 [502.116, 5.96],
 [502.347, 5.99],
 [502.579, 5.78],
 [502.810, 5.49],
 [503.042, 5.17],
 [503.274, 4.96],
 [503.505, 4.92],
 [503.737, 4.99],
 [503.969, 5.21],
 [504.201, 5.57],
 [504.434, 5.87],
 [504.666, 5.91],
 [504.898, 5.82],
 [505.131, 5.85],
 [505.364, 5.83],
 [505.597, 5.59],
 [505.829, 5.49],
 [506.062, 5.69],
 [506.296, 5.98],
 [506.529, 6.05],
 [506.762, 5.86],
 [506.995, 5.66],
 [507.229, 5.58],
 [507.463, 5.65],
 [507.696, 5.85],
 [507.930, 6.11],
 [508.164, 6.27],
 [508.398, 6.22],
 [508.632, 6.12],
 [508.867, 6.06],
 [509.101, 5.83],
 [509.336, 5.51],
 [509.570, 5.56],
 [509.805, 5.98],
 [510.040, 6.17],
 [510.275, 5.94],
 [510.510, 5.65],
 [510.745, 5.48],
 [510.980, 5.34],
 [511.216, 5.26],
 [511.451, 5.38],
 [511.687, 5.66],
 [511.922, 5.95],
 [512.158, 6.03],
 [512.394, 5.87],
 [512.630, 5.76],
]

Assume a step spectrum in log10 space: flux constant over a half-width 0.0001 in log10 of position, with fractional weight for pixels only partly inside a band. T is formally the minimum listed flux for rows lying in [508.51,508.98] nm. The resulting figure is 6.06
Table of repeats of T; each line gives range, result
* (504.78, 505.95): 5.49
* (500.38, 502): 5.26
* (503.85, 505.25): 5.21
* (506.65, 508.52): 5.58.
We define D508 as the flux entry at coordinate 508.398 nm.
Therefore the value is 6.22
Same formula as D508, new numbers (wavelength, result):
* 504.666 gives 5.91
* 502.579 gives 5.78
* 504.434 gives 5.87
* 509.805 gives 5.98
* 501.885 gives 5.65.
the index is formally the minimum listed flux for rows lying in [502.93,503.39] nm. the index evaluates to 4.96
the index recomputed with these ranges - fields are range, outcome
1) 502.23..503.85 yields 4.92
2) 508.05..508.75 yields 6.12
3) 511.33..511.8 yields 5.38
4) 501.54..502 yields 5.36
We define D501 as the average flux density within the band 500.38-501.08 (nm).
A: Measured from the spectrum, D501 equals 5.51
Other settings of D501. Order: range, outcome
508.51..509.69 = 5.82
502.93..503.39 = 5.07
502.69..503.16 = 5.33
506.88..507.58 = 5.63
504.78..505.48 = 5.83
